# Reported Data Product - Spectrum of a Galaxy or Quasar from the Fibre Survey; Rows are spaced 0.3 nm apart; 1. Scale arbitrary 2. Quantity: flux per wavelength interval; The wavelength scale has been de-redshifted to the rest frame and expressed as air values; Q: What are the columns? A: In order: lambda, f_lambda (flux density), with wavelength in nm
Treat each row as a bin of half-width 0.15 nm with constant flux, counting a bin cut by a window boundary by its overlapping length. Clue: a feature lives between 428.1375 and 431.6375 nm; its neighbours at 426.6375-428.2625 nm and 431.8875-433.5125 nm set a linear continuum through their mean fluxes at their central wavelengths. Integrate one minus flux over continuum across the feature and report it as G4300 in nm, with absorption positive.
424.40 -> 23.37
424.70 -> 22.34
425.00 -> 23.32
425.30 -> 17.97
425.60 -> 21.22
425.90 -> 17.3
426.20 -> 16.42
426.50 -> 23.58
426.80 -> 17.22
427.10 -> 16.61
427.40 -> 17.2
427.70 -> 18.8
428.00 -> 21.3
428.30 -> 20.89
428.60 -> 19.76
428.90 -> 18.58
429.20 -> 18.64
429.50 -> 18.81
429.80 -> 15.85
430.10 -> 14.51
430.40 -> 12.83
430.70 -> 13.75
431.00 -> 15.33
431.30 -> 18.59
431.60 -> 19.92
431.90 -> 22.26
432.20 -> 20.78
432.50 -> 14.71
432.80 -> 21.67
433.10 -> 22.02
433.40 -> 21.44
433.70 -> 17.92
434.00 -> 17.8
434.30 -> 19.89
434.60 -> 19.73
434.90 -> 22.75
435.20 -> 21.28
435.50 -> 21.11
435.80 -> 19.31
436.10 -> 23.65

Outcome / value 0.37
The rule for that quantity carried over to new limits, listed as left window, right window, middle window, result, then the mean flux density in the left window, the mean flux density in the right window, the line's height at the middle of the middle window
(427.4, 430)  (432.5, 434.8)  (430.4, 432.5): 0.18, 18.9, 19.8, 19.4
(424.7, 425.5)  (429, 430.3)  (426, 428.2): 0.05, 21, 16.9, 19.2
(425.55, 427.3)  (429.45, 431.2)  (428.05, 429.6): -0.29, 18.5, 15.1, 16.4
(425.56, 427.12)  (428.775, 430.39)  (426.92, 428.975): -0.14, 18.7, 16.9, 17.8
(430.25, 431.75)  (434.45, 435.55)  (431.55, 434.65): -0.19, 16.1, 21.2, 18.8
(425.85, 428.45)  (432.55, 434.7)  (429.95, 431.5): 0.34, 18.9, 19.8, 19.4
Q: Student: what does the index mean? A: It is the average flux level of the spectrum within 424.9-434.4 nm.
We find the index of 18.6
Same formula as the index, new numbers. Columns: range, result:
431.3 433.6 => 20.2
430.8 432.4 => 19.1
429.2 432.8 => 17.3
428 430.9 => 17.3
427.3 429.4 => 19.3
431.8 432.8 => 19.5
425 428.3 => 19.1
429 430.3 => 16.9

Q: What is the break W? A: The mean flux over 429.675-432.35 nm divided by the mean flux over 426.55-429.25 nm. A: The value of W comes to 0.9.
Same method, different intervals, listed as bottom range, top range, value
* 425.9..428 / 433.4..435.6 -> 1.09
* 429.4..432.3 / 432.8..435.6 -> 1.19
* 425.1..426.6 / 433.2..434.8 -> 1.01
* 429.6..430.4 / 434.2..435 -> 1.38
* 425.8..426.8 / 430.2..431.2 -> 0.75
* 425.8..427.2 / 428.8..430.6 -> 0.90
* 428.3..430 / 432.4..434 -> 1.06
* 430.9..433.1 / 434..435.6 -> 1.07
